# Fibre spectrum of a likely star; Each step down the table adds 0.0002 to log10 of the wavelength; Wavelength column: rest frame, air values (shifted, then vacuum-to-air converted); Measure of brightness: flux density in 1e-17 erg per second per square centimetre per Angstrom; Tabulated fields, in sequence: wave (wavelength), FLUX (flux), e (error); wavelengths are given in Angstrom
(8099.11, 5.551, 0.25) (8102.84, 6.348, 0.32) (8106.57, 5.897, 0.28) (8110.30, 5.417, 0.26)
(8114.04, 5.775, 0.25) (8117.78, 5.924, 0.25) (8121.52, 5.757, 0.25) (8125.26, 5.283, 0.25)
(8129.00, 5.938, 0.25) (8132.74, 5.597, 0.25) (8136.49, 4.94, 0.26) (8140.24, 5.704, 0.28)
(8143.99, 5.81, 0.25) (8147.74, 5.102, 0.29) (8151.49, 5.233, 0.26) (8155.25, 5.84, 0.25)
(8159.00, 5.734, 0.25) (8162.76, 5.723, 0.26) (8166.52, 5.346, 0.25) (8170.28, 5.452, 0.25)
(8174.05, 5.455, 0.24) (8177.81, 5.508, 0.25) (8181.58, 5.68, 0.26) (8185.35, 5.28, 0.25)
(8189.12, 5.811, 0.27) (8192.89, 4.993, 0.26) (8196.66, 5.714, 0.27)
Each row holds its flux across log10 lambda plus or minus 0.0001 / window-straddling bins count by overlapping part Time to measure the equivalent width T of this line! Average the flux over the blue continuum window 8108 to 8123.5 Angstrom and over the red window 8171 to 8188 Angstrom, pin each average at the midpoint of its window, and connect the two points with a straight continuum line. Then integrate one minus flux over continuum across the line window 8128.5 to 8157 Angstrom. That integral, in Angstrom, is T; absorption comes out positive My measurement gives 0.63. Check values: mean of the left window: 5.72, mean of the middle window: 5.5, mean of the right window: 5.49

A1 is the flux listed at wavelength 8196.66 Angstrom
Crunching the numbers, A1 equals 5.714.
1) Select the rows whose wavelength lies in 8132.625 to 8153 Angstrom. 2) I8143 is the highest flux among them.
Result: 5.81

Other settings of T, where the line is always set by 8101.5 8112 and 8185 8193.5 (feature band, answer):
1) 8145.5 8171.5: 0.5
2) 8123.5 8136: 0.5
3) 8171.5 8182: 0.0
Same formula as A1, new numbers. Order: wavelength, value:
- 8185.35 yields 5.28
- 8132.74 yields 5.597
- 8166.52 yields 5.346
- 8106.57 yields 5.897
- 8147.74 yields 5.102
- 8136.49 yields 4.94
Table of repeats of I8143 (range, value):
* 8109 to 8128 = 5.924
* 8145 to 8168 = 5.84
